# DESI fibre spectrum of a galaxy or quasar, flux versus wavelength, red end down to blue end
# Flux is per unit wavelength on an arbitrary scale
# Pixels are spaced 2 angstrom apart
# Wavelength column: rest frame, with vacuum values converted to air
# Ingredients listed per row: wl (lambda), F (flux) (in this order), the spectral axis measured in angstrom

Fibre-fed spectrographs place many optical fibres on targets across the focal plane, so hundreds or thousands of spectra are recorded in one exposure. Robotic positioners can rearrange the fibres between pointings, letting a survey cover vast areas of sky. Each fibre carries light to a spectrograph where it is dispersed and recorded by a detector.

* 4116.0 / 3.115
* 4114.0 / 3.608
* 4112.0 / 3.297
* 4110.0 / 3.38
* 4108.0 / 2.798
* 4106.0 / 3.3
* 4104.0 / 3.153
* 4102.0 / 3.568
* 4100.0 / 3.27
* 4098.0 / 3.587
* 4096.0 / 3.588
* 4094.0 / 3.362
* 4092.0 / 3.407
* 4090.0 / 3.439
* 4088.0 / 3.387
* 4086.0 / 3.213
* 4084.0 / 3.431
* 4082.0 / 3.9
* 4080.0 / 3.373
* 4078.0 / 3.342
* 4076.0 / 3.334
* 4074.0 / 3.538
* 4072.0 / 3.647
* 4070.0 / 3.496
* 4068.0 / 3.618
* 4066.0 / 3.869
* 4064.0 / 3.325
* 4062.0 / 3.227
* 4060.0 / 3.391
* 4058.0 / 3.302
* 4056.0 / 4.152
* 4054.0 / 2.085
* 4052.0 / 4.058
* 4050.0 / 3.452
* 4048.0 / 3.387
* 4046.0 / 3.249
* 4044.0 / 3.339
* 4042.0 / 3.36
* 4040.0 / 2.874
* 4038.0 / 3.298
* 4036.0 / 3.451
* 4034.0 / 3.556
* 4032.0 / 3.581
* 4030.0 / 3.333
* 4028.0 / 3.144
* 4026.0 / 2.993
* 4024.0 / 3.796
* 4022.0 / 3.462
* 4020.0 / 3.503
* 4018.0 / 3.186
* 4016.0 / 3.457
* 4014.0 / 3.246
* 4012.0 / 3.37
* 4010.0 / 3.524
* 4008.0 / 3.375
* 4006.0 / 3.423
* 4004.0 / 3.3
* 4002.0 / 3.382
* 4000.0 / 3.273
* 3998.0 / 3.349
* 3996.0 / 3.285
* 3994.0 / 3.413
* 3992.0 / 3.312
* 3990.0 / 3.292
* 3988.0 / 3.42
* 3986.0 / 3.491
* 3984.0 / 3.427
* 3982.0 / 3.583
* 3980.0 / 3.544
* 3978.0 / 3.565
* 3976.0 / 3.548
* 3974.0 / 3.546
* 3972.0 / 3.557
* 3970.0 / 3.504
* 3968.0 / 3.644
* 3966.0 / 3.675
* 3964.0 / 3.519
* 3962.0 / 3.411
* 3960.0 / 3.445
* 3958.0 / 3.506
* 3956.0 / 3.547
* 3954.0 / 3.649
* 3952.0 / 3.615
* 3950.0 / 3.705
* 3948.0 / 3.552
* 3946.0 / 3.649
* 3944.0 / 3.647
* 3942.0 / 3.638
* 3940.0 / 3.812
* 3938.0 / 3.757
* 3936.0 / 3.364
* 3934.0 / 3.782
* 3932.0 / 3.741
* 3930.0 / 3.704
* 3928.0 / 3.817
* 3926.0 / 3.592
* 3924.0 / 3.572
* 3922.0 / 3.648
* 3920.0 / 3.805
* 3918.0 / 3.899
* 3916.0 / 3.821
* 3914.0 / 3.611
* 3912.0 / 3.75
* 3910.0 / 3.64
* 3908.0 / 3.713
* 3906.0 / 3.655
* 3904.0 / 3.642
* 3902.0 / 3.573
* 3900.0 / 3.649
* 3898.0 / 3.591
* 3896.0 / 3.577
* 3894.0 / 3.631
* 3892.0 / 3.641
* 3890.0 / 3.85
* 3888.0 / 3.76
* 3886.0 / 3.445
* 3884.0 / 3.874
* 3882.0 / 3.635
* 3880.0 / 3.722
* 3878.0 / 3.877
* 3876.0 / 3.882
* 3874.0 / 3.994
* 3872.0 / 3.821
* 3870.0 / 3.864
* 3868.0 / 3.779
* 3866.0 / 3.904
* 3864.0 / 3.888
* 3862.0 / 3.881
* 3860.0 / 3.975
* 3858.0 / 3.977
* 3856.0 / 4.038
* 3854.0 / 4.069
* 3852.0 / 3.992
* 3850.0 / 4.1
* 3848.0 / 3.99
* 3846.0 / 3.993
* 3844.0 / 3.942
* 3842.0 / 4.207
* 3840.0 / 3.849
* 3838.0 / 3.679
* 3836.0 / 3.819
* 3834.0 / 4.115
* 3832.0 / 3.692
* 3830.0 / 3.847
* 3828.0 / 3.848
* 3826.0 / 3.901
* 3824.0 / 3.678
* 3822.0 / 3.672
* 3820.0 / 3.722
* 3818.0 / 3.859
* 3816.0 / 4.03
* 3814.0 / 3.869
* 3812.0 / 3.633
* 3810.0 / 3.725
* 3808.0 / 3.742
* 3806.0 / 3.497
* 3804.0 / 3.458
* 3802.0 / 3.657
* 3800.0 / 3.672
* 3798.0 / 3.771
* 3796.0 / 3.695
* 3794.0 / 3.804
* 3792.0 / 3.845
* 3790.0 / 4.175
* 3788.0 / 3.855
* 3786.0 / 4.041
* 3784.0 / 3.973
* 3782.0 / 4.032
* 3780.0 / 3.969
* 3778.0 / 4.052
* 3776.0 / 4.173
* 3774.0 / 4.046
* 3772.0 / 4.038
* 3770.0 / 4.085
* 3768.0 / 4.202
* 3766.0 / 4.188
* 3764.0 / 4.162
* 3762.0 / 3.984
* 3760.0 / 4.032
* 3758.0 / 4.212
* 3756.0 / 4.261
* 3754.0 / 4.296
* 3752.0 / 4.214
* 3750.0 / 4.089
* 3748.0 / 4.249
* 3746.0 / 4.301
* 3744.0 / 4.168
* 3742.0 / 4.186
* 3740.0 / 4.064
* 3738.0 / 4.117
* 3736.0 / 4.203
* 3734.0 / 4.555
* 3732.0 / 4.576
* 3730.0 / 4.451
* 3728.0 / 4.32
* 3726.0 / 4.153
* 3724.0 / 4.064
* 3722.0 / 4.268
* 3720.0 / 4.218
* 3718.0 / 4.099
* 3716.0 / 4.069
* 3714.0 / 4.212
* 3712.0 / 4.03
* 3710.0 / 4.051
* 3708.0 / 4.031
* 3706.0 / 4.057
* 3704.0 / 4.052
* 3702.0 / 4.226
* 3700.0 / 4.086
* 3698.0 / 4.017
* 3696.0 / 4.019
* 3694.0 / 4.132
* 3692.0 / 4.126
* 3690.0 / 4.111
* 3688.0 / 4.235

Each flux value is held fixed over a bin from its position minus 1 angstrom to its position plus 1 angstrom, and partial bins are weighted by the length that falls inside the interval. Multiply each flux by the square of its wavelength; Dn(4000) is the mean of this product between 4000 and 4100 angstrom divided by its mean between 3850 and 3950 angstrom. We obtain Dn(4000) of 1.0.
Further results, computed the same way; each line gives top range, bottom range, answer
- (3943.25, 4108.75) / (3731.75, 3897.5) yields 0.97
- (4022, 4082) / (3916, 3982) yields 0.99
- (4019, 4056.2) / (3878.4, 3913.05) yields 0.98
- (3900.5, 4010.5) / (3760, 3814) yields 1.00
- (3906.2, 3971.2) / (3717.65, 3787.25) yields 0.96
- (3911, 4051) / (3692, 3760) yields 0.96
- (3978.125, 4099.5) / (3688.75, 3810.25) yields 0.97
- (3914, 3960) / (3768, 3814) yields 1.02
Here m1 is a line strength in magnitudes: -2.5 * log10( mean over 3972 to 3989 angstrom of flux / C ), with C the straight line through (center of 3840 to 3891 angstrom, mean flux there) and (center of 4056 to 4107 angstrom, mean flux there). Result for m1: 0.04 mag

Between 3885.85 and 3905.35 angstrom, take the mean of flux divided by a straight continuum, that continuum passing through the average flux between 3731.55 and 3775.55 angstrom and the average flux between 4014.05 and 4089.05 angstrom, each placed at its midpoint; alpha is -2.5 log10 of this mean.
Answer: 0.05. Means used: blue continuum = 4.19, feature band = 3.64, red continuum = 3.41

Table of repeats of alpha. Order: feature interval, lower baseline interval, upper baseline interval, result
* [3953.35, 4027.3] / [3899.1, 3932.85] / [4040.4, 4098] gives 0.039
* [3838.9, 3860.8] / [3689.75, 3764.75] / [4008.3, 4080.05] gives -0.038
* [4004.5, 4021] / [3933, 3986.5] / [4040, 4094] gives 0.038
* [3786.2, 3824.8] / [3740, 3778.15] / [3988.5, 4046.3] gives 0.069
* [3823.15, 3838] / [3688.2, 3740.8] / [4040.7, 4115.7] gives 0.025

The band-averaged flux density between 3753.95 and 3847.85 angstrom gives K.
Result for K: 3.91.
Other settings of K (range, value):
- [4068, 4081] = 3.47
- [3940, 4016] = 3.49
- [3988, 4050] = 3.35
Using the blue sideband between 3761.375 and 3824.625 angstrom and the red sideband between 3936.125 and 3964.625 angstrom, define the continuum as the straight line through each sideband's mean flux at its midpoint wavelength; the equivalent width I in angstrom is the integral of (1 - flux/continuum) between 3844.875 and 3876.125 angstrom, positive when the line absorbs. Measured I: -1.5 angstrom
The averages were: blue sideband 3.89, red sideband 3.6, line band 3.95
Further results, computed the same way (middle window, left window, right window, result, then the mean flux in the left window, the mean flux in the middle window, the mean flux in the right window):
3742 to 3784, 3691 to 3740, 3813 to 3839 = -1.2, 4.17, 4.13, 3.83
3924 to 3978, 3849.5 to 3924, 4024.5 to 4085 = 0.4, 3.78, 3.61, 3.41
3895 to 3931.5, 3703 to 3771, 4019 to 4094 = 0.7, 4.18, 3.68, 3.41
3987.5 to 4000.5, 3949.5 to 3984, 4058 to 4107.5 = 0.7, 3.56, 3.33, 3.44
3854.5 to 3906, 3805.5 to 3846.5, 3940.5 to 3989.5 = -0.8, 3.83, 3.78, 3.56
